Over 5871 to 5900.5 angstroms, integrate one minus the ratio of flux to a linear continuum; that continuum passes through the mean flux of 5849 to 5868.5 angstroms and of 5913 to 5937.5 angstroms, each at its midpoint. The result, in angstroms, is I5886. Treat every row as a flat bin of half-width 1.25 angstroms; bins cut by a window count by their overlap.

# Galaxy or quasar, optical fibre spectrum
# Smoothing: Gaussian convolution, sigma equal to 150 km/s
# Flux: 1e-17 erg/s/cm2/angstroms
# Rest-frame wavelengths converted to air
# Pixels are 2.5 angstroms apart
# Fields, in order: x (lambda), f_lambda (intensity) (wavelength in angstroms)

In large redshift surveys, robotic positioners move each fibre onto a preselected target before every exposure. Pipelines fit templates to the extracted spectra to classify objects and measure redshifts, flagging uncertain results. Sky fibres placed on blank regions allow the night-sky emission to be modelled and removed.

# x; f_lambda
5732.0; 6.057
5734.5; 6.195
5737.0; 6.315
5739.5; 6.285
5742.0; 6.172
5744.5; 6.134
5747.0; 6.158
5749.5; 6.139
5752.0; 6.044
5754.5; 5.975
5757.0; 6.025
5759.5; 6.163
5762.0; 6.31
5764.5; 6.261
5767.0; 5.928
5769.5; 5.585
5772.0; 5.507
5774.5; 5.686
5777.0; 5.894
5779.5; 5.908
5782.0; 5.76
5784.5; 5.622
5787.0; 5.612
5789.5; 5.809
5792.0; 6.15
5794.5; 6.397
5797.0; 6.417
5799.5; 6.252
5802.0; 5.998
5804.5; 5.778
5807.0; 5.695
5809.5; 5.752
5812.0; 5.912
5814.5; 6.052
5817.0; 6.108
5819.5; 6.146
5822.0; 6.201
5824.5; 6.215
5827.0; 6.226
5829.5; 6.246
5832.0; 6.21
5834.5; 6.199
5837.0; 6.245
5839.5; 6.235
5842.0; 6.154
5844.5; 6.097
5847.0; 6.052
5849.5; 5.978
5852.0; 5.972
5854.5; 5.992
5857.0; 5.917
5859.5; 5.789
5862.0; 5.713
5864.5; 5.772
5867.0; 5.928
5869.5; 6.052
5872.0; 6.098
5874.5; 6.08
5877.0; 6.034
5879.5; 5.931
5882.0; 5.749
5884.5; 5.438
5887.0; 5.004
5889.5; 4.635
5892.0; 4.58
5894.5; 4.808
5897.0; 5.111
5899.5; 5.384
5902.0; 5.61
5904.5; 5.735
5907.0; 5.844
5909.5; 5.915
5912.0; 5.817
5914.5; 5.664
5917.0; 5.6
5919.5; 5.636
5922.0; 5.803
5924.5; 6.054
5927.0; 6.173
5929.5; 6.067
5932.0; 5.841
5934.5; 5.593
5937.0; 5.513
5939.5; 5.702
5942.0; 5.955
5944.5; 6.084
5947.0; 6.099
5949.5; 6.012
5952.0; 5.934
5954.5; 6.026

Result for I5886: 2.3 angstroms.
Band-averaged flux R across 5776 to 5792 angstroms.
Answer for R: 5.8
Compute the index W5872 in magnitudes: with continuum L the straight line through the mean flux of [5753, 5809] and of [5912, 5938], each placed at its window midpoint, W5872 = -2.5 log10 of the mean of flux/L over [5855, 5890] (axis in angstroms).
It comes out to 0.02 mag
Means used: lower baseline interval 5.94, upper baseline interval 5.8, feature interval 5.75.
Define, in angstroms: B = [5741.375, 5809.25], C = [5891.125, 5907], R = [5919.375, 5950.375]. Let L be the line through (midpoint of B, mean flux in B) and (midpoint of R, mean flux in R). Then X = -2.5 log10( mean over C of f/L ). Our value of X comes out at 0.12 mag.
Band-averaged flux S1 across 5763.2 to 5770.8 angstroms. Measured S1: 5.92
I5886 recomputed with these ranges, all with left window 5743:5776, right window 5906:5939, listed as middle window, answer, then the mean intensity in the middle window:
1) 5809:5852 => -1.5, 6.12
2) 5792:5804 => -0.6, 6.22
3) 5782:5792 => 0.4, 5.75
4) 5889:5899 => 1.7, 4.84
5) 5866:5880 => -0.4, 6.03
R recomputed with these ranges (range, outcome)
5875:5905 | 5.34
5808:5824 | 6.03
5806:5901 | 5.83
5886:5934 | 5.54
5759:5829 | 5.98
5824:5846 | 6.2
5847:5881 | 5.95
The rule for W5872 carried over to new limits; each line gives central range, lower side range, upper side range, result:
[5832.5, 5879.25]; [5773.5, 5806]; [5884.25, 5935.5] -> -0.05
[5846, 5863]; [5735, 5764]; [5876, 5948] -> -0.02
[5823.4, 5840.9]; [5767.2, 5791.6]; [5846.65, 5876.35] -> -0.06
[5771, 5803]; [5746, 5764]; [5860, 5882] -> 0.03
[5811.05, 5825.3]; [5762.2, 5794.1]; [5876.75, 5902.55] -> -0.09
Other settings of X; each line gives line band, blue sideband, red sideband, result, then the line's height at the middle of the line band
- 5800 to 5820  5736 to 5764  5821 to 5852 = 0.04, 6.16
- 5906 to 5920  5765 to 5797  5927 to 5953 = 0.03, 5.89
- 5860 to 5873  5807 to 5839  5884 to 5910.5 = -0.05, 5.62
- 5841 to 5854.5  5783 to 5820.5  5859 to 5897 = -0.06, 5.72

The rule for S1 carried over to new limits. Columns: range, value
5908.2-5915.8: 5.8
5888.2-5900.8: 4.91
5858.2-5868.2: 5.8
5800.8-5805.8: 5.88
